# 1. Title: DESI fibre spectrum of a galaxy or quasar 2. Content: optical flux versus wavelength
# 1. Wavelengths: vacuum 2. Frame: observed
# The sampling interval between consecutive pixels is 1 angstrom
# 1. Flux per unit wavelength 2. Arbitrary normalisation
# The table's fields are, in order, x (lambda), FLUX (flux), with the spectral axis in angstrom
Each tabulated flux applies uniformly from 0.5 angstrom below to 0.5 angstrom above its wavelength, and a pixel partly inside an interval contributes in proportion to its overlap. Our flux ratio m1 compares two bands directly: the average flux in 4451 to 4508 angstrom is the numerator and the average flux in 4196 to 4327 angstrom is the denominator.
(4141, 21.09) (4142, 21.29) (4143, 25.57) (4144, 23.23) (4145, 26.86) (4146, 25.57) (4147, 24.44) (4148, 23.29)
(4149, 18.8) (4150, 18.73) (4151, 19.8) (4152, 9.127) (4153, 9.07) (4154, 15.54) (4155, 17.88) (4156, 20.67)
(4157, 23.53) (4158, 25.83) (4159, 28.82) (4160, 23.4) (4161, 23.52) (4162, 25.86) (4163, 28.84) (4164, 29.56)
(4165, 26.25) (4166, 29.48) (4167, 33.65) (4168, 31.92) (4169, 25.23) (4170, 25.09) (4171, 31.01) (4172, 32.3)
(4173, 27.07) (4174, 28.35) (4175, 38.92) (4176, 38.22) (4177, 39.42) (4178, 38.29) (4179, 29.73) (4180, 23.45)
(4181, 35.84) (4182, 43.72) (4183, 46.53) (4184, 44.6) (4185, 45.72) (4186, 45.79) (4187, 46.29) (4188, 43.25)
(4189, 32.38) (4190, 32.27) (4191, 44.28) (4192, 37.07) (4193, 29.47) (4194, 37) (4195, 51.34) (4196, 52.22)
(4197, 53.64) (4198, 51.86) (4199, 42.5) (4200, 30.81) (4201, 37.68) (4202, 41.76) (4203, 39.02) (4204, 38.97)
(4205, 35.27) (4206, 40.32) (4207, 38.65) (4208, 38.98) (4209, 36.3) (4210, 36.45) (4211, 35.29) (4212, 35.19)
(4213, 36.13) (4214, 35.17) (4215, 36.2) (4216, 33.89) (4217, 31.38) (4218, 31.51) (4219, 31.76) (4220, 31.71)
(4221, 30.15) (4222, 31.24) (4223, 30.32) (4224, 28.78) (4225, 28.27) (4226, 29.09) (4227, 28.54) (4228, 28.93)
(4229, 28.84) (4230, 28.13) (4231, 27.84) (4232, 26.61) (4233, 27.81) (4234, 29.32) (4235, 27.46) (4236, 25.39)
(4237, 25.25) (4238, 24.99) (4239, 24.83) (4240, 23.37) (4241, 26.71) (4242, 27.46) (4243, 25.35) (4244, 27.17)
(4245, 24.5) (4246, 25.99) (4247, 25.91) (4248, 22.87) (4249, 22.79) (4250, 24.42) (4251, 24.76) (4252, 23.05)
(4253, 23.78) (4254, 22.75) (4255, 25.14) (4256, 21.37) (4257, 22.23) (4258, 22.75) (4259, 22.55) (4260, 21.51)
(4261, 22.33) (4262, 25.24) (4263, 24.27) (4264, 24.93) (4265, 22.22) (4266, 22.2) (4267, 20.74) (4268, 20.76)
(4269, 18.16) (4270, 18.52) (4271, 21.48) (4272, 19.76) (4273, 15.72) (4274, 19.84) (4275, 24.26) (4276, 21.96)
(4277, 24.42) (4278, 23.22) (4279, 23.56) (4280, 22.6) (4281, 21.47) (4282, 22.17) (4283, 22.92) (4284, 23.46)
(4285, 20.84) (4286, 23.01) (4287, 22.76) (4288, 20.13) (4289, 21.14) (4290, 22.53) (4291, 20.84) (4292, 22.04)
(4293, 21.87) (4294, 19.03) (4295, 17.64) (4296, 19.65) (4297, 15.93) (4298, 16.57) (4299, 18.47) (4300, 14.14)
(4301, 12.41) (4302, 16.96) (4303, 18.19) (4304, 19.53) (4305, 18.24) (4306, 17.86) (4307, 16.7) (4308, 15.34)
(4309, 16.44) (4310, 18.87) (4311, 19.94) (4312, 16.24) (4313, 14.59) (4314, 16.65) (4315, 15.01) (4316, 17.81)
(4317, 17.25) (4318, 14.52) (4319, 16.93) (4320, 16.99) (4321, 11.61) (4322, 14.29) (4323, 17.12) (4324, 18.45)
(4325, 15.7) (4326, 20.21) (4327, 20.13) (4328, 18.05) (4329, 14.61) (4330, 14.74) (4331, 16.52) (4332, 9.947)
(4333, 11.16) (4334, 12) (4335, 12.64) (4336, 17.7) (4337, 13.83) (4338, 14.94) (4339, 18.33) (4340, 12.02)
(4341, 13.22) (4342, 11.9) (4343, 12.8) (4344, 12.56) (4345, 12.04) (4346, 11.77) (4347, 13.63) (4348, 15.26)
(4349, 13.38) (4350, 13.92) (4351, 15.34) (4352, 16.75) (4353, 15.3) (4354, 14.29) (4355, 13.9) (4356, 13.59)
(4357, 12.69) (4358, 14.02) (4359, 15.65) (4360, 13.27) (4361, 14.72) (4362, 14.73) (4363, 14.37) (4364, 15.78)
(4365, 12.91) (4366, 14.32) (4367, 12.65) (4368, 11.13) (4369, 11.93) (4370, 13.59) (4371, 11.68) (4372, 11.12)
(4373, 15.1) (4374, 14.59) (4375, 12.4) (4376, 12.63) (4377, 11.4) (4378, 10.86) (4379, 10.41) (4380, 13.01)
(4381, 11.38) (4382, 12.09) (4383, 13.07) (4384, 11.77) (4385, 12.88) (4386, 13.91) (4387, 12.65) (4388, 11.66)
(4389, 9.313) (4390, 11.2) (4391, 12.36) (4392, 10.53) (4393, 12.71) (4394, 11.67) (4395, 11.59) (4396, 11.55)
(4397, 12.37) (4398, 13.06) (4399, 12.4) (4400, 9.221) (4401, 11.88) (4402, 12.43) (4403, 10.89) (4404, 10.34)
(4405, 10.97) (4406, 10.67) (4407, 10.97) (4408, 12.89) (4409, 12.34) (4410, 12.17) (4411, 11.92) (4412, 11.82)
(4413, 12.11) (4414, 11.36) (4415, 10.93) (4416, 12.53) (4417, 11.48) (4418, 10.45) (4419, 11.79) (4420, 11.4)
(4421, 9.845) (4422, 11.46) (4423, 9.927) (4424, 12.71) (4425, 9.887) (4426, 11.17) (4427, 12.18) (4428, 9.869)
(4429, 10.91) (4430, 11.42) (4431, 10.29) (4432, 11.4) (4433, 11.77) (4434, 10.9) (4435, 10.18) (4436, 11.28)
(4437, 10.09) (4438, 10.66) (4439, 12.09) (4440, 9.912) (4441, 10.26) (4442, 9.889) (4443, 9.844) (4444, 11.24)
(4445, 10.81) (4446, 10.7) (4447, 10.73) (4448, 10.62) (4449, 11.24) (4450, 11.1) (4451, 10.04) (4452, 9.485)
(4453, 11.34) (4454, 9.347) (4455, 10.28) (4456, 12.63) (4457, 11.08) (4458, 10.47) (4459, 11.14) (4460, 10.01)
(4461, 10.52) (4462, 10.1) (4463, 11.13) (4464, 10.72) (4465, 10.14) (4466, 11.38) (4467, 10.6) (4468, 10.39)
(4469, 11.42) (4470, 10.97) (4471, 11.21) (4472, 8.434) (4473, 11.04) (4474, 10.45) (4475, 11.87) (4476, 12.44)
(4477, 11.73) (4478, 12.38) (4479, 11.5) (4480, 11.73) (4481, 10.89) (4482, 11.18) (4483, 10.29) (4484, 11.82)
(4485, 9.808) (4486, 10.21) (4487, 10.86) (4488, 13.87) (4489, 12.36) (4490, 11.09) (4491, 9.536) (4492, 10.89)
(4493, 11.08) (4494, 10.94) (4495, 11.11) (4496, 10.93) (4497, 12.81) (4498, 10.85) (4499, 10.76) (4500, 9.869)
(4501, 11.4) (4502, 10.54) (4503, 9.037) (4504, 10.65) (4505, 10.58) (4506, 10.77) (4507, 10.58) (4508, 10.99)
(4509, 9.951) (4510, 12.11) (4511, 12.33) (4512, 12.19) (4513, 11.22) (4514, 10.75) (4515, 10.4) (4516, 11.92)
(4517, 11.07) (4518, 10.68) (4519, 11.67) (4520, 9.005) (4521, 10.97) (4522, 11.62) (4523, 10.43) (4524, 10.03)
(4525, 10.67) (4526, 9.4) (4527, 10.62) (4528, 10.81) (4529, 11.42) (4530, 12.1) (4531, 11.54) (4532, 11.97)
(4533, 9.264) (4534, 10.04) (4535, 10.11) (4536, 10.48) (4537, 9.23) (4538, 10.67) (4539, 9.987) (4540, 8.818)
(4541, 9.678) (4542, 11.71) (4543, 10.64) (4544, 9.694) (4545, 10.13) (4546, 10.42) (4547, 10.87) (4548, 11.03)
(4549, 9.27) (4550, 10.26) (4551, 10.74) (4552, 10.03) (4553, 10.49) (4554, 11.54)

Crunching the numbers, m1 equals 0.44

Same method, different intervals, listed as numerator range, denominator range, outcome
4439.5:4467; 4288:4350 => 0.65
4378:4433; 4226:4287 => 0.48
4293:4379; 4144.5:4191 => 0.51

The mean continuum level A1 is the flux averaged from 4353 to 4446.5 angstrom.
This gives 11.9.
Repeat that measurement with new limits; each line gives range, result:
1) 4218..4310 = 23.1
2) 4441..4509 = 10.9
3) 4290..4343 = 16.4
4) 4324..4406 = 13.2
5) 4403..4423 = 11.4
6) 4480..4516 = 11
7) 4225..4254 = 26.1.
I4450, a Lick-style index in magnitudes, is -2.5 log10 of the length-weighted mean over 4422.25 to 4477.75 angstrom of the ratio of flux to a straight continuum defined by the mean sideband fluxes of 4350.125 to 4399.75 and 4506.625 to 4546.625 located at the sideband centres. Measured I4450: 0.10 mag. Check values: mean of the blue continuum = 12.9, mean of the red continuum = 10.7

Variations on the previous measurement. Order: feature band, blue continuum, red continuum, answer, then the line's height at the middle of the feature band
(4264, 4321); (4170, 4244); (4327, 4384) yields 0.16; 22.5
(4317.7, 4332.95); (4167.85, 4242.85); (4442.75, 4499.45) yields 0.44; 23.8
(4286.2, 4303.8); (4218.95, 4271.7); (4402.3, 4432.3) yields 0.13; 21.2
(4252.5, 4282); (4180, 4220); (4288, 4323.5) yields 0.15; 25.3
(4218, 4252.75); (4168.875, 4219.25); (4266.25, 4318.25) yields 0.11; 29.9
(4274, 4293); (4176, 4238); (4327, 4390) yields 0.10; 24.4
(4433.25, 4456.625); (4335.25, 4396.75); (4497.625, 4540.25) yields 0.12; 11.9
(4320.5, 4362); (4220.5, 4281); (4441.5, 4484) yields 0.28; 18.7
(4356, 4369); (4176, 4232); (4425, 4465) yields 0.38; 19.6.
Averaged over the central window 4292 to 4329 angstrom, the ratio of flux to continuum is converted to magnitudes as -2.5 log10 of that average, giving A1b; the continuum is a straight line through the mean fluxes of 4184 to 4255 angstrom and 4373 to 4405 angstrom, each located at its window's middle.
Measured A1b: 0.25 mag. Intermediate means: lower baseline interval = 32.9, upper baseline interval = 11.9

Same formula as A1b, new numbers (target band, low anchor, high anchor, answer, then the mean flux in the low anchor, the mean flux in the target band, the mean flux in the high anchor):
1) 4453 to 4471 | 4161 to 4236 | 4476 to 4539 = 0.32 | 34.8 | 10.8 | 10.9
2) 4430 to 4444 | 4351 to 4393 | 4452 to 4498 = 0.10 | 13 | 10.7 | 11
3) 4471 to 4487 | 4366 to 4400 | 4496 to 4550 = 0.01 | 12.1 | 11.1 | 10.7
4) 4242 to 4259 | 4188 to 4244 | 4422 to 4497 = 0.25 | 33.7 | 24.1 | 10.9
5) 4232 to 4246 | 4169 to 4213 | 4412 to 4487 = 0.26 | 38.2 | 26.1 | 10.9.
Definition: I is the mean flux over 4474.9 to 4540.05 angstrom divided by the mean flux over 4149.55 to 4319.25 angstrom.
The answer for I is 0.40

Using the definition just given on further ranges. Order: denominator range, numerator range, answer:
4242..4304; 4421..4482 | 0.50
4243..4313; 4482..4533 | 0.52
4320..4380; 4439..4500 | 0.78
